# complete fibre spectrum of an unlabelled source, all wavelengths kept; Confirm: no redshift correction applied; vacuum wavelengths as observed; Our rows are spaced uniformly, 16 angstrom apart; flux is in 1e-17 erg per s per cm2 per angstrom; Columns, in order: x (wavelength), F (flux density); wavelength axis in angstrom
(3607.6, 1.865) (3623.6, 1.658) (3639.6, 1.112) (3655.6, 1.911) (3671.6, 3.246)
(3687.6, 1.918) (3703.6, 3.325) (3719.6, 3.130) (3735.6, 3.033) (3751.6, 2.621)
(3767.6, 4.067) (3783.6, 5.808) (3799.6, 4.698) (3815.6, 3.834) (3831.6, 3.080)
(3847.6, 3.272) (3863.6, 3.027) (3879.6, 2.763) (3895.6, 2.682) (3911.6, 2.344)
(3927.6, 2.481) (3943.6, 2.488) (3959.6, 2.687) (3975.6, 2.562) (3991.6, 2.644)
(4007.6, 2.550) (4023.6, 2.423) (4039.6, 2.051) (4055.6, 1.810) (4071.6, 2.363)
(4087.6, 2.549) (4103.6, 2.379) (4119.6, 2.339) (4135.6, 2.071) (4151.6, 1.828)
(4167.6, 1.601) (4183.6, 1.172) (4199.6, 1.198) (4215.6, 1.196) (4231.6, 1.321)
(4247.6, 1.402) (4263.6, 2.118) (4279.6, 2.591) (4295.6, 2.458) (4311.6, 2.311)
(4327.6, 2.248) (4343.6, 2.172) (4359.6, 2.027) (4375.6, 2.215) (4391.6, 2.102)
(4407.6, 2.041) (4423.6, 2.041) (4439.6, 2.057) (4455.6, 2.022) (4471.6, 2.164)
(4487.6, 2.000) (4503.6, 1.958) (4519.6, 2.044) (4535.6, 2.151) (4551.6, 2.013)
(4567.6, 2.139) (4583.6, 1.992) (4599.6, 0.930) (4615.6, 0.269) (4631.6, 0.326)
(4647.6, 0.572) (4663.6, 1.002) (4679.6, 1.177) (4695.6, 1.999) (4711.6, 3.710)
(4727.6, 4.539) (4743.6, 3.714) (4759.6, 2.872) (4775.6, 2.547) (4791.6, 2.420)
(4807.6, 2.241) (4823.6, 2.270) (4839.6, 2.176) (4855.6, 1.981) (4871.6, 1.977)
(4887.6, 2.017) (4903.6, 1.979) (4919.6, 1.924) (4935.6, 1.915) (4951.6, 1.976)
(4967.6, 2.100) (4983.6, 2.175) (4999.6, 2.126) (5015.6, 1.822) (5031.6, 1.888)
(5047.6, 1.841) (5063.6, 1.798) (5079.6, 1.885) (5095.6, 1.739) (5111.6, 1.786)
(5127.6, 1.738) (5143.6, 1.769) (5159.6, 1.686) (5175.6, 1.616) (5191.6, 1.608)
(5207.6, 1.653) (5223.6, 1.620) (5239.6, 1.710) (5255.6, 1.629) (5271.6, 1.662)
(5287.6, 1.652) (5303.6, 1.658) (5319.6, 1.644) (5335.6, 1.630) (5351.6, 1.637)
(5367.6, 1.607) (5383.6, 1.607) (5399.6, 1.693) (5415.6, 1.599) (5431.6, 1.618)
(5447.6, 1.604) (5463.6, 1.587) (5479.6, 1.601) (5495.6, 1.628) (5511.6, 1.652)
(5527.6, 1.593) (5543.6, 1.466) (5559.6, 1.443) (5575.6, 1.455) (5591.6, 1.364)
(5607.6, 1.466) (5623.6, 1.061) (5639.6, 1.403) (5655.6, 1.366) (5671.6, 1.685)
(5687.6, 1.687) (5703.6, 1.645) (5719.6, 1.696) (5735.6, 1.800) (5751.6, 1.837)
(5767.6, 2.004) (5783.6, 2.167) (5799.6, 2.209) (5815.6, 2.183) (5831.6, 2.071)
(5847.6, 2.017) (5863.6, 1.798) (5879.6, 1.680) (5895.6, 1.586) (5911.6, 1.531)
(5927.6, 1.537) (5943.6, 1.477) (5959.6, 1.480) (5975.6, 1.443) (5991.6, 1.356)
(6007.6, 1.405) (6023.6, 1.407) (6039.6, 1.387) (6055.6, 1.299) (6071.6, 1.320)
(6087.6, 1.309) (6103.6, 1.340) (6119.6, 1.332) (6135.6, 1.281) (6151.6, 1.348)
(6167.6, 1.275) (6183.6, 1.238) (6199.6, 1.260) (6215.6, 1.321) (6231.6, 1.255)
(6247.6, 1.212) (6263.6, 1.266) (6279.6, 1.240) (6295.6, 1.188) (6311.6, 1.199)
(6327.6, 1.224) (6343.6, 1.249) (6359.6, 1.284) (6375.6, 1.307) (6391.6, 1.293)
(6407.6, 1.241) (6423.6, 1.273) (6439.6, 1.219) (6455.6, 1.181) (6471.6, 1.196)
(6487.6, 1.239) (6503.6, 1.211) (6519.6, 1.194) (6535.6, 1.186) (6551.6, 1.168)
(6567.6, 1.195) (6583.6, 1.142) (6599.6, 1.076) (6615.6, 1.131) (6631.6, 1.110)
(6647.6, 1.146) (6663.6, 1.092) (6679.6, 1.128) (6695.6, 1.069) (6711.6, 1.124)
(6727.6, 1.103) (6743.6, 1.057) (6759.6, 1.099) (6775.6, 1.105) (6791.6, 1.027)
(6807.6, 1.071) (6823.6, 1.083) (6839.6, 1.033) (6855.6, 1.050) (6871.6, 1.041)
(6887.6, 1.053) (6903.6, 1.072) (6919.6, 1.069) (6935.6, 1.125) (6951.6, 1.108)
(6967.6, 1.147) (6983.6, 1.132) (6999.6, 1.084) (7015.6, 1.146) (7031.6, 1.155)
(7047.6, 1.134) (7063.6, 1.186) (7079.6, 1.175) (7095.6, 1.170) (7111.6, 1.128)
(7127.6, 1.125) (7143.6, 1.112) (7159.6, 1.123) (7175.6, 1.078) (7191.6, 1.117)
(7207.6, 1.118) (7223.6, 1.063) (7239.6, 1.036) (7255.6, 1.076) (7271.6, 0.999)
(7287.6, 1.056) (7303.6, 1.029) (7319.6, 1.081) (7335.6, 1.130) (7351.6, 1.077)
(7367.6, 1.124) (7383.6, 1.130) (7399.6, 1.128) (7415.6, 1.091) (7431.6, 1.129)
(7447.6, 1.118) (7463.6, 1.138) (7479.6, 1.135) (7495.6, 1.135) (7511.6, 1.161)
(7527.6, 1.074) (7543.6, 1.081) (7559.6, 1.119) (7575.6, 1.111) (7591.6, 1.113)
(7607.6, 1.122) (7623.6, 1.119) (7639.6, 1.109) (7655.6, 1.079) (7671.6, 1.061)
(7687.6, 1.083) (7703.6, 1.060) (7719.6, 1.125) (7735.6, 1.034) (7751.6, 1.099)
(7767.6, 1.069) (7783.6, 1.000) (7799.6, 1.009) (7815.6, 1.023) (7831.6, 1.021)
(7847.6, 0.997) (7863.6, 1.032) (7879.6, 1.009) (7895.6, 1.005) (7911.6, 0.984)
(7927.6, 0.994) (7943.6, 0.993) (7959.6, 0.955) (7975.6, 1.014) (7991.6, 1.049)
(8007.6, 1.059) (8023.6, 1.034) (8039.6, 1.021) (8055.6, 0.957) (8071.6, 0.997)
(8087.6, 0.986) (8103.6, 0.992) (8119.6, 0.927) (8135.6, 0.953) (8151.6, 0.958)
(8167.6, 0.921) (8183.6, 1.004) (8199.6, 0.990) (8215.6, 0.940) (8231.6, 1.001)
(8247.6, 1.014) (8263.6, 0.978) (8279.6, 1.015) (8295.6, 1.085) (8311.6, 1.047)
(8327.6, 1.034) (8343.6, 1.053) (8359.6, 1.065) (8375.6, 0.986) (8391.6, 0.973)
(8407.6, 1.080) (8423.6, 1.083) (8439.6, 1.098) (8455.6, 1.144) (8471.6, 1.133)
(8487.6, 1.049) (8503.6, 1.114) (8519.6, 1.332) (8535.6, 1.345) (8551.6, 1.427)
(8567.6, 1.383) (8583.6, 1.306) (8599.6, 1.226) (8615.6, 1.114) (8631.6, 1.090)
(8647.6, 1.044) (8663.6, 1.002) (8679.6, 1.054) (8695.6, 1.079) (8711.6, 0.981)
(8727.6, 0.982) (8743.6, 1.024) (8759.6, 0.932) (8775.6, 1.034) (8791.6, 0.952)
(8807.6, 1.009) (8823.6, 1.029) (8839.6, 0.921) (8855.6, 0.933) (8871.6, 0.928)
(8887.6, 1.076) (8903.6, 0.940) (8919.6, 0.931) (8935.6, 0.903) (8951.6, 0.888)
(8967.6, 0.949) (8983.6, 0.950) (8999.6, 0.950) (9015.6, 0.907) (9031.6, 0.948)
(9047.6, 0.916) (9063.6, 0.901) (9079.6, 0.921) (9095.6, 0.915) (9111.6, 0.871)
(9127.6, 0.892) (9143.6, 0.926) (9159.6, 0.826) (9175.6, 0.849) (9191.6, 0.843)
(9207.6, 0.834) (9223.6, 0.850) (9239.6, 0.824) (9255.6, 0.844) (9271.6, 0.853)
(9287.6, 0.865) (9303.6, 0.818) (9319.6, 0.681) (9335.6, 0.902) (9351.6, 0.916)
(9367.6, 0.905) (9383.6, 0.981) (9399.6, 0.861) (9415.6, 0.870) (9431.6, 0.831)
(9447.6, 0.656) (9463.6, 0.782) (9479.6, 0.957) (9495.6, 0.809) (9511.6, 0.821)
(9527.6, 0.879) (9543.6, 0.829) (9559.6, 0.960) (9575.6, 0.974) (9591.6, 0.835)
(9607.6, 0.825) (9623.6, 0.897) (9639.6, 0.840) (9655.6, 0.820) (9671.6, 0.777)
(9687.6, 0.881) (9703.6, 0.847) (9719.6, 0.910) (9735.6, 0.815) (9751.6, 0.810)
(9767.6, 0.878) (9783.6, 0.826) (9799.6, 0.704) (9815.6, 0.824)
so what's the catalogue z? 2.060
